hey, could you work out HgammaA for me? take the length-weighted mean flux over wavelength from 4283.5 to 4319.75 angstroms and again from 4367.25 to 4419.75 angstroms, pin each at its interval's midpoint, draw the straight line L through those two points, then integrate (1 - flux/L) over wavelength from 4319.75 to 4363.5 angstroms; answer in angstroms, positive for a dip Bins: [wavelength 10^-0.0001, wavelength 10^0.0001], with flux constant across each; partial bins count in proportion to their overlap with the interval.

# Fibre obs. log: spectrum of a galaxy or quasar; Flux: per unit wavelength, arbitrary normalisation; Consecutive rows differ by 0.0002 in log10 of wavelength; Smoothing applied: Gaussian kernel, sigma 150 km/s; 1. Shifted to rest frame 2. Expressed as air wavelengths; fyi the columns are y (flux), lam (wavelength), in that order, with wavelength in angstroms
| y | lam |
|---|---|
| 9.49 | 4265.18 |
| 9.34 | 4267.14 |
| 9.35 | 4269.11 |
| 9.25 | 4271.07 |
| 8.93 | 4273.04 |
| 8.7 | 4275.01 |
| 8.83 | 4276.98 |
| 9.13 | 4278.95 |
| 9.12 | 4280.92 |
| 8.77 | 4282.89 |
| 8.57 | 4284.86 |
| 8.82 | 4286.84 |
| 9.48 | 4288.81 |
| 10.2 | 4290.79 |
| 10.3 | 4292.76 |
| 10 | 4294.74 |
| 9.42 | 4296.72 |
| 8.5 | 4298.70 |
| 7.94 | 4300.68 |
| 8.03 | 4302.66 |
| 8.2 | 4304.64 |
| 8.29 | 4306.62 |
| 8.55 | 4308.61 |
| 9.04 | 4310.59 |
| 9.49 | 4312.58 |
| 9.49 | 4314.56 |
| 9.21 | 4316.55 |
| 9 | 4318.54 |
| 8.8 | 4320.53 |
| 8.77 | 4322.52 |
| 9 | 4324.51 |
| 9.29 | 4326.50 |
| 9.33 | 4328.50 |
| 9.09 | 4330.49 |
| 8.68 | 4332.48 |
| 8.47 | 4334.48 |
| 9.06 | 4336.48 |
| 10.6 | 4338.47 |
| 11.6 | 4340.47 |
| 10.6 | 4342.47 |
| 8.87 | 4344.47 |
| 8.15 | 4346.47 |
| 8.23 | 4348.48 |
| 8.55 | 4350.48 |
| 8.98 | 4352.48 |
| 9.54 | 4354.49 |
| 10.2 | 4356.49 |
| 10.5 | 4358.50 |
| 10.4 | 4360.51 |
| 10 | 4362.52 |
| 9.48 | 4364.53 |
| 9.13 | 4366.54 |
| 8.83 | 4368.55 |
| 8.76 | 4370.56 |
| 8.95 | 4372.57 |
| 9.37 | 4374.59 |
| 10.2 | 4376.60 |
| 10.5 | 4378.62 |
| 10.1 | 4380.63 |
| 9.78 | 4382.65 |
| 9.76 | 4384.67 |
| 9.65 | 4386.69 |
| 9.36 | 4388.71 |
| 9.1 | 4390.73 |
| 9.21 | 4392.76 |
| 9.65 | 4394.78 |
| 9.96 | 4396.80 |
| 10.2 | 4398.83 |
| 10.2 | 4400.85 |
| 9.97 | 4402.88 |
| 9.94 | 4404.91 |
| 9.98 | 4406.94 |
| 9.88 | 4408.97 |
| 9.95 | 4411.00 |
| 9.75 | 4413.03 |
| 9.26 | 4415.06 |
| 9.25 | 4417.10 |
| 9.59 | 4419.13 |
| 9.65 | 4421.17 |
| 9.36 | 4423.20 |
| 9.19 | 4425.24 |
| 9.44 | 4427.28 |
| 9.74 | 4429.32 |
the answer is -0.5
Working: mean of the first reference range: 9.02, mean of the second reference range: 9.66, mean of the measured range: 9.4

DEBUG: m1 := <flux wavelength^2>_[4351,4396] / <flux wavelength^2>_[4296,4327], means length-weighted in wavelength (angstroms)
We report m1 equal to 1.12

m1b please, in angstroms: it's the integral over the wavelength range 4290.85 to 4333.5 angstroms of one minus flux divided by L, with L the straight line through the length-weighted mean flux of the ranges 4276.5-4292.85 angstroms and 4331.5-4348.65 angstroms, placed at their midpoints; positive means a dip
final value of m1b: 1.4 angstroms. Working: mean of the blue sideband 9.21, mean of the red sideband 9.41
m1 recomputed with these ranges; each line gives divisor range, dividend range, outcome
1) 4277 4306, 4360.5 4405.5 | 1.12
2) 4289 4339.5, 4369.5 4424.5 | 1.11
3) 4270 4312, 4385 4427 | 1.14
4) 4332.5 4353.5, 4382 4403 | 1.07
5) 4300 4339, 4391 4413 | 1.15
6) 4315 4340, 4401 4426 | 1.10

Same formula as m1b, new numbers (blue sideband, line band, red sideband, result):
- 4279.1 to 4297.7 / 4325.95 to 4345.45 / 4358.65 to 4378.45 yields -0.17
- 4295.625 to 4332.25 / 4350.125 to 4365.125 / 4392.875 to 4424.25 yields -0.79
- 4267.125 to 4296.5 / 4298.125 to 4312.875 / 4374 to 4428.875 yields 1.40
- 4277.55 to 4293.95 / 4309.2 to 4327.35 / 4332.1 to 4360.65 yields 0.56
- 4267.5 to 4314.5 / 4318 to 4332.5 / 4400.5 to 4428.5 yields 0.28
